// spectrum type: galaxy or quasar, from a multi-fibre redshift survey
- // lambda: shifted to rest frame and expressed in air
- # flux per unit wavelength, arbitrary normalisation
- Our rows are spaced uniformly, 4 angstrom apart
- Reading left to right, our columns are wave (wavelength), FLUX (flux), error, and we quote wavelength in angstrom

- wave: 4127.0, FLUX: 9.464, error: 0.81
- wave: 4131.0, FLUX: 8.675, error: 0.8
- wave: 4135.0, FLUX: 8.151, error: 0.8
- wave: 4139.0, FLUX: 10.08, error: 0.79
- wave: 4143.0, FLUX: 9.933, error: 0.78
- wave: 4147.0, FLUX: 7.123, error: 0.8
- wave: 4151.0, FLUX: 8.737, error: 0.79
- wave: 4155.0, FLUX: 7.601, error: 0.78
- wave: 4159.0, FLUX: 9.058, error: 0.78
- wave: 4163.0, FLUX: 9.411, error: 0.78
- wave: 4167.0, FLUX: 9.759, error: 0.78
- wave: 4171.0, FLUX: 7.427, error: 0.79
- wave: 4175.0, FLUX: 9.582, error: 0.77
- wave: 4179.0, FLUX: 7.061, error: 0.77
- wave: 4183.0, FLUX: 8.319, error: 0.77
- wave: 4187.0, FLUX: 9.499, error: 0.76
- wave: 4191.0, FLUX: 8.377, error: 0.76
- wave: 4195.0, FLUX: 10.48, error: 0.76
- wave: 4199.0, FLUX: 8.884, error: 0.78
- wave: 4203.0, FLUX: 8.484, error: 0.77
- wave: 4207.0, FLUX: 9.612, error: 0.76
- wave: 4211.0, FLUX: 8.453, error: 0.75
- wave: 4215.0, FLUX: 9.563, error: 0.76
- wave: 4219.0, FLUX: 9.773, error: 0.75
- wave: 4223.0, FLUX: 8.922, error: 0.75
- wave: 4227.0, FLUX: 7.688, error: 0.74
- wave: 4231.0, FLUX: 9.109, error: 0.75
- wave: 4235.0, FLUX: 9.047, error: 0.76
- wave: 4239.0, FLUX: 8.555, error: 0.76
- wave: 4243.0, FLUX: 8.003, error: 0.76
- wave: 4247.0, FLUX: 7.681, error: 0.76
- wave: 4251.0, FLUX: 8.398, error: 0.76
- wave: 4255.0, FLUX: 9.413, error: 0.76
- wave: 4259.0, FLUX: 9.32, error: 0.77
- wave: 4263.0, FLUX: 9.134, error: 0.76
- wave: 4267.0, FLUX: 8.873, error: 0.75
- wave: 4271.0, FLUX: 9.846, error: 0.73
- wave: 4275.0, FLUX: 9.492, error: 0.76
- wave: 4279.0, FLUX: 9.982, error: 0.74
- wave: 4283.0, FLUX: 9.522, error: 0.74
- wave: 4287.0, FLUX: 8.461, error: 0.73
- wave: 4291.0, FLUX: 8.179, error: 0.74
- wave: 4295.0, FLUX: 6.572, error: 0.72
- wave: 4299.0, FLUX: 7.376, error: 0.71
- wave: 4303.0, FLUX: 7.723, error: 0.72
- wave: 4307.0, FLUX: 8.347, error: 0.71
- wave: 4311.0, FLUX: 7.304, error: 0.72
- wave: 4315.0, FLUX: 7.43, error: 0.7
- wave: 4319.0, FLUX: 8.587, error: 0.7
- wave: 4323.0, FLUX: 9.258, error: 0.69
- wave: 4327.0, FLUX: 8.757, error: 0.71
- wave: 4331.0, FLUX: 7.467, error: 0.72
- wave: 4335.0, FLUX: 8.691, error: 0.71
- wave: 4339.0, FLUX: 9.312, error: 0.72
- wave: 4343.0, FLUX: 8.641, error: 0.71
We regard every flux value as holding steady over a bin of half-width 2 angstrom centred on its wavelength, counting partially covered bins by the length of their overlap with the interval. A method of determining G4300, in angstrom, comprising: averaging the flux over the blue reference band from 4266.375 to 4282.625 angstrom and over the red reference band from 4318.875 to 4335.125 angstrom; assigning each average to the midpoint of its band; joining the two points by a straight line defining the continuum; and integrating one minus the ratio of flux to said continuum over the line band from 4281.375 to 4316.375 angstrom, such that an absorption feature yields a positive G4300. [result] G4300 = 4.77 angstrom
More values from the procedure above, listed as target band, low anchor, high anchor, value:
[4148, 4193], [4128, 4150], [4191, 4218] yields 2.1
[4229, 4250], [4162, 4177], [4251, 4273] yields 1.6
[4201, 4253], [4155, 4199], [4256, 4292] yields 1.9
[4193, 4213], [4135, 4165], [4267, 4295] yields -0.6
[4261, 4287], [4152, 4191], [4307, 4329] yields -3.2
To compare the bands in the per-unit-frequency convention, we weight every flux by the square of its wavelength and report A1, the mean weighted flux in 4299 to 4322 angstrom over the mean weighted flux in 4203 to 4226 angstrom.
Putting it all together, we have 0.90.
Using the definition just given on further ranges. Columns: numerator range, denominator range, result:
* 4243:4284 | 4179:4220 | 1.04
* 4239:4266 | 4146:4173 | 1.07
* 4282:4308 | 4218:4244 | 0.94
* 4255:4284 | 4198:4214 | 1.09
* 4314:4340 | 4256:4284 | 0.92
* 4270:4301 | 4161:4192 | 1.05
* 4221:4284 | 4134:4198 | 1.06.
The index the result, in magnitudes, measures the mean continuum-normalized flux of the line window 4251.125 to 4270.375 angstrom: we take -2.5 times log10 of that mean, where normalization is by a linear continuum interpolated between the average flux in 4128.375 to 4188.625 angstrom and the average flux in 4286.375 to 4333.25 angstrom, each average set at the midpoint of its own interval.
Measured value -0.12 mag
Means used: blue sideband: 8.7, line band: 9.16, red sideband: 7.94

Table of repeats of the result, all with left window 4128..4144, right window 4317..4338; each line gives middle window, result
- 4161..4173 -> 0.027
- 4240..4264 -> 0.023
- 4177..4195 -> 0.058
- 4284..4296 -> 0.094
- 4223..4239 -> 0.030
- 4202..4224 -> -0.028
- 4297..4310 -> 0.117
